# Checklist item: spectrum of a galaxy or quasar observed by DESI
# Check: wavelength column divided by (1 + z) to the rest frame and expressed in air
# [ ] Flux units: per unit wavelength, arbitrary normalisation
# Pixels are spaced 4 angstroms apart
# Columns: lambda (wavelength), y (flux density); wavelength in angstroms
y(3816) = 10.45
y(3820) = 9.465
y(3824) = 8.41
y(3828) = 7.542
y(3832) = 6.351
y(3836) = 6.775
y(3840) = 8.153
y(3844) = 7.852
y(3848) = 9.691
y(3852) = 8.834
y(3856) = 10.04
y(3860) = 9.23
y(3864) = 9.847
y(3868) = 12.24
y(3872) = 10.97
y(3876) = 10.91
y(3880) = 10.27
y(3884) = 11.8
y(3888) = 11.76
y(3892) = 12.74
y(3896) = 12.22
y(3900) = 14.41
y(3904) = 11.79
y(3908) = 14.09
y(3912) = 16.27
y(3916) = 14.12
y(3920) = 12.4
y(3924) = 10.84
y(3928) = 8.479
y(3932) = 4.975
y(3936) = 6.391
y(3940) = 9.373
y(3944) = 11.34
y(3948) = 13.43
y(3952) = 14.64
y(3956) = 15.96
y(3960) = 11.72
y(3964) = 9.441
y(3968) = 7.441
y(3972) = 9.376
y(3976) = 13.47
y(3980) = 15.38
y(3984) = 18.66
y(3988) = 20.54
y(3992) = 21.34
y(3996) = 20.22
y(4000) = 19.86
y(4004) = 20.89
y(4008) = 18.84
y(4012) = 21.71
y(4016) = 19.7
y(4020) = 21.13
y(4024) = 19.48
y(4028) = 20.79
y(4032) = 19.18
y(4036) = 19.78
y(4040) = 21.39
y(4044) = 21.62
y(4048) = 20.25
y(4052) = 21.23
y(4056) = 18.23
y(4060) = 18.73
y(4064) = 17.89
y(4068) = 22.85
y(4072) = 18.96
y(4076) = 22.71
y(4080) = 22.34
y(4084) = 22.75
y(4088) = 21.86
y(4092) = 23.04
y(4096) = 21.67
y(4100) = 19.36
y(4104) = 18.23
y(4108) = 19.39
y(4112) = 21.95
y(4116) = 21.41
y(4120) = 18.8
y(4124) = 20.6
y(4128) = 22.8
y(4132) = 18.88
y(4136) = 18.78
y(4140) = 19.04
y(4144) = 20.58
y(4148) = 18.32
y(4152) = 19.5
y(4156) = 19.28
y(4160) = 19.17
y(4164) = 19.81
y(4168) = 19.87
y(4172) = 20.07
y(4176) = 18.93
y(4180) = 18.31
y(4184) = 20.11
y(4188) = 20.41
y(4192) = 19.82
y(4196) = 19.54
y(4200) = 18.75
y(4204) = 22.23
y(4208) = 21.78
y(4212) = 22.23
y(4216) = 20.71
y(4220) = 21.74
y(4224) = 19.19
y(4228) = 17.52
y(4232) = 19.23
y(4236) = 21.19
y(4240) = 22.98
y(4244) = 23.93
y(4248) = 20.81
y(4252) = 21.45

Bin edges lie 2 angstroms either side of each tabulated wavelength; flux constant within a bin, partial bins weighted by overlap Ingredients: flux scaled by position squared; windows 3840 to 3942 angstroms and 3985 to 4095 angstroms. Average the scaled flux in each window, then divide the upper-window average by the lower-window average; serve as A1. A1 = 2.1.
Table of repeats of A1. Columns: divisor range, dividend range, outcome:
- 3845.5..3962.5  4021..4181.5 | 1.96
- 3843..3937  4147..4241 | 2.11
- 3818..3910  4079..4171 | 2.25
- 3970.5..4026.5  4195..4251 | 1.24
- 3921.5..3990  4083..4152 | 1.86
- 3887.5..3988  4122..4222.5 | 1.84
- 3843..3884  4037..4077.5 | 2.21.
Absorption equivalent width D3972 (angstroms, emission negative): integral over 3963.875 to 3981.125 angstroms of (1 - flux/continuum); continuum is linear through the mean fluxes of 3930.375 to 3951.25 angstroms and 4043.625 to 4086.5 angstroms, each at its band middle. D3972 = 2.0 angstroms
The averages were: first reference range 9.51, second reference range 20.7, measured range 11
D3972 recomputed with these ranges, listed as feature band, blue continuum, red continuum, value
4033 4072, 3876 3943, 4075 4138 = -4.0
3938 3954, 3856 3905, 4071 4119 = 2.5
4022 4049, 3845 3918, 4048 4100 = -1.8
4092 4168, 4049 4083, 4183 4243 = 2.0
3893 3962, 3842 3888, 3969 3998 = 8.0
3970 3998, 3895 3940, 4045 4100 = -2.6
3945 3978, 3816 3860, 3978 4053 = 9.1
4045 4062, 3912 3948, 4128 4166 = -4.6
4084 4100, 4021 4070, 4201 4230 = -1.3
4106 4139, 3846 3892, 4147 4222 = -3.8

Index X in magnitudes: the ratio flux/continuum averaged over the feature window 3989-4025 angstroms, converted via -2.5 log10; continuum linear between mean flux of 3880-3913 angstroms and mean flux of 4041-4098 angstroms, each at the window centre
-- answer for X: -0.13 mag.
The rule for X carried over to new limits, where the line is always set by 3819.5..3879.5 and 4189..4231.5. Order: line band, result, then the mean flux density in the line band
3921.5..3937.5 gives 0.42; 7.86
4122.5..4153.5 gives -0.10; 19.8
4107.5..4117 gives -0.22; 21.1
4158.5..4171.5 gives -0.04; 19.7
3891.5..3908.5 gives -0.21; 13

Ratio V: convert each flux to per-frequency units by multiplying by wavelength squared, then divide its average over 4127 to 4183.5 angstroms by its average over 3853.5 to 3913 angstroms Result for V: 1.89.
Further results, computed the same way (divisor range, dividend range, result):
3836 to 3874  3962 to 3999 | 1.71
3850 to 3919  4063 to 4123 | 1.96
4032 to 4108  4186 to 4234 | 1.05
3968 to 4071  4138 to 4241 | 1.14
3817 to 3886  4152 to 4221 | 2.54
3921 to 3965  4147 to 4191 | 2.04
